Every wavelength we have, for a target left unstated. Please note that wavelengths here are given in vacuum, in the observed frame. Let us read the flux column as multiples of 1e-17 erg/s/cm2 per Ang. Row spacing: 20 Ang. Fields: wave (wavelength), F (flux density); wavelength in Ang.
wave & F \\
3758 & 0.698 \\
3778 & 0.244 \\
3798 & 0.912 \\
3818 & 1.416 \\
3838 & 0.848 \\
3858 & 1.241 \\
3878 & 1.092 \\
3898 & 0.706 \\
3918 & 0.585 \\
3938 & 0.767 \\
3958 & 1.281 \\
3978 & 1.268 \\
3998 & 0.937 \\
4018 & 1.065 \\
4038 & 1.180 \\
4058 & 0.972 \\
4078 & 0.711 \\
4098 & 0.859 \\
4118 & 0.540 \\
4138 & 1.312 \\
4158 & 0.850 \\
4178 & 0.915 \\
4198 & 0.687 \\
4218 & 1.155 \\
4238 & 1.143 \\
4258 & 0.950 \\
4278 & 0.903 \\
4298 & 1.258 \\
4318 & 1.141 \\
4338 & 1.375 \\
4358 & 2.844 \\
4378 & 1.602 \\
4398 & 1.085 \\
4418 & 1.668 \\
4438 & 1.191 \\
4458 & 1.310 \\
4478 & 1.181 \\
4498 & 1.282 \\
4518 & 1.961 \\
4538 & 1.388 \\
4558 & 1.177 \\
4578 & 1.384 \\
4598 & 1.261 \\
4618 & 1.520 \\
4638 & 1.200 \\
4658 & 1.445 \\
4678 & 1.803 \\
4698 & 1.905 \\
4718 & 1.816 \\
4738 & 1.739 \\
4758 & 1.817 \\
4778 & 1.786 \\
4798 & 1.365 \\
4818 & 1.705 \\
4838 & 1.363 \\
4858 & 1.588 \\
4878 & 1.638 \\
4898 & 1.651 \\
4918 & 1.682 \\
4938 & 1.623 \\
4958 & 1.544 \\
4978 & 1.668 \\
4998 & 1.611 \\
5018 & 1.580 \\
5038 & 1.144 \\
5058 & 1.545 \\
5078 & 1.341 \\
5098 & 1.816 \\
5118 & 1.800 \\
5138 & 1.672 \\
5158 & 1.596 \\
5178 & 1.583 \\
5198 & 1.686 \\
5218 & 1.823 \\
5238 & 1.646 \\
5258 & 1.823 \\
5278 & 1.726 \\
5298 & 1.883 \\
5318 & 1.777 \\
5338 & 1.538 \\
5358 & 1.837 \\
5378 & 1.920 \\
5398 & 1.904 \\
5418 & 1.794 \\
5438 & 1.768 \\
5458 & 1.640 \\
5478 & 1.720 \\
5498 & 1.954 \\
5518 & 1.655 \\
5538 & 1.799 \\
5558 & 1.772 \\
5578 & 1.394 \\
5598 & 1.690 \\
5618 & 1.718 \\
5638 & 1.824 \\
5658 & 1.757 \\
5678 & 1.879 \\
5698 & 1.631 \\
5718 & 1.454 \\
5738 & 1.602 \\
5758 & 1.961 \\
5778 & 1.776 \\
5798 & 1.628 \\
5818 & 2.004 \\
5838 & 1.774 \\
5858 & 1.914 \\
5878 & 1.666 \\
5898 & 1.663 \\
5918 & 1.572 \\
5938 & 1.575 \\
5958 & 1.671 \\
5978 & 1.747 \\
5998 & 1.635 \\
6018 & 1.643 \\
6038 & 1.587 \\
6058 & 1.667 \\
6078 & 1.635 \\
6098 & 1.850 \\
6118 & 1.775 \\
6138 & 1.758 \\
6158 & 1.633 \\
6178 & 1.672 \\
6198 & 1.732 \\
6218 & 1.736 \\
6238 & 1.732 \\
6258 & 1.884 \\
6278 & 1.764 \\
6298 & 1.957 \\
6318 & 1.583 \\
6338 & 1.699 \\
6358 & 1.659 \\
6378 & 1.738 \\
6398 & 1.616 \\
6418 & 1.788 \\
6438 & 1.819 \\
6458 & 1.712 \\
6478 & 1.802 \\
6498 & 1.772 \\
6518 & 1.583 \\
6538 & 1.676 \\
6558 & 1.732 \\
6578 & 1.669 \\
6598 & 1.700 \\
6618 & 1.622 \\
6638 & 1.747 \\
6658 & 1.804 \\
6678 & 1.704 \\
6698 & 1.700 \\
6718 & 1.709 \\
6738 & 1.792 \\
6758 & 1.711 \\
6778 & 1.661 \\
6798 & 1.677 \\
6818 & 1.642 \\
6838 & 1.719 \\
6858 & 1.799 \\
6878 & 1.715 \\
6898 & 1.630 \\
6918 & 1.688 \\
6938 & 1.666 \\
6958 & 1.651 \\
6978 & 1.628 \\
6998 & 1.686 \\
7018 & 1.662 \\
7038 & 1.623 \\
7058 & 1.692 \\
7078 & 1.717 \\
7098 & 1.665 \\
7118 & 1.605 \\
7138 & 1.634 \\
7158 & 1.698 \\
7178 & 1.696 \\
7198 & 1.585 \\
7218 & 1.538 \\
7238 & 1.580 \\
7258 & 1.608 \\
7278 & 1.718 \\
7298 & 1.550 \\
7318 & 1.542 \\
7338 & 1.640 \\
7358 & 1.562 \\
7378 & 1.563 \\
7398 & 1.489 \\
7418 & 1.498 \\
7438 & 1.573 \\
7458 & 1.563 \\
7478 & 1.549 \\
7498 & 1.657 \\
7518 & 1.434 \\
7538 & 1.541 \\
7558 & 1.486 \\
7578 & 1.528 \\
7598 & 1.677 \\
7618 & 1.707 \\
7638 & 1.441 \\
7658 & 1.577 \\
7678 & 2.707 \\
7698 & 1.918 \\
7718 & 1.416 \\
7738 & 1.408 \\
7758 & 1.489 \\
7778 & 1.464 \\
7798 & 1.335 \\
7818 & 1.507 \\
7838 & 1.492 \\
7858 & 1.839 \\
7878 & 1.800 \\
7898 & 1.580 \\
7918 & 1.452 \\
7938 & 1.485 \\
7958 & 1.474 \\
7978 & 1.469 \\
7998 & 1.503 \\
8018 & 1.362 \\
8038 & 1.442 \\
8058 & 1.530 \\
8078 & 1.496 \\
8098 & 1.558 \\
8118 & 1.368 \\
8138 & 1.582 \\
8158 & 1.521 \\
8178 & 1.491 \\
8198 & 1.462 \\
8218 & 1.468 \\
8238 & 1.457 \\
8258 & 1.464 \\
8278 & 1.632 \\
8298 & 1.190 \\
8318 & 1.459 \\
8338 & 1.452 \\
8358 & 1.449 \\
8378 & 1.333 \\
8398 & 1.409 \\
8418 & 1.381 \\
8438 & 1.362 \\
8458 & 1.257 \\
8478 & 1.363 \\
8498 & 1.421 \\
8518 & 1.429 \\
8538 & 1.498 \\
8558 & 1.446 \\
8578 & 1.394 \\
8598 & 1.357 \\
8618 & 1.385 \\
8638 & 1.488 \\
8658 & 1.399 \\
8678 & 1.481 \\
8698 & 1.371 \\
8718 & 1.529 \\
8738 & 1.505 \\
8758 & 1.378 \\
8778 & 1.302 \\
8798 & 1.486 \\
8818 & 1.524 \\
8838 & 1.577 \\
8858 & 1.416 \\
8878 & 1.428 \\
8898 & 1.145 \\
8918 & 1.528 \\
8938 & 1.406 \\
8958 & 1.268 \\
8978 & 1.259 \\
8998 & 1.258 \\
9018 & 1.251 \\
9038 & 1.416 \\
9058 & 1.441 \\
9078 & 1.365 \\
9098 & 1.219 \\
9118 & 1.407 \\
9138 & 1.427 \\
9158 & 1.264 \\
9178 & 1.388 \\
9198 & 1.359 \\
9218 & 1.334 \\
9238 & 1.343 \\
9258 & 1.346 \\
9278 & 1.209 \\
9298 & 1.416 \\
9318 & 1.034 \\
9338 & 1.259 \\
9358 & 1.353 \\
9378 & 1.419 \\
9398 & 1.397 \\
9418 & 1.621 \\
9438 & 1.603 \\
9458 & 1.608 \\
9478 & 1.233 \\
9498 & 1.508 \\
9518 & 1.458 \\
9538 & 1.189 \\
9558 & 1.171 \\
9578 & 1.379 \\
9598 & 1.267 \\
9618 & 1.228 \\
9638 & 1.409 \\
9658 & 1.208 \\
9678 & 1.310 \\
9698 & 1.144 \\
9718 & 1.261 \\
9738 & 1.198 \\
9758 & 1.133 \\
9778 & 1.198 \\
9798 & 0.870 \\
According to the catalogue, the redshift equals 0.169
